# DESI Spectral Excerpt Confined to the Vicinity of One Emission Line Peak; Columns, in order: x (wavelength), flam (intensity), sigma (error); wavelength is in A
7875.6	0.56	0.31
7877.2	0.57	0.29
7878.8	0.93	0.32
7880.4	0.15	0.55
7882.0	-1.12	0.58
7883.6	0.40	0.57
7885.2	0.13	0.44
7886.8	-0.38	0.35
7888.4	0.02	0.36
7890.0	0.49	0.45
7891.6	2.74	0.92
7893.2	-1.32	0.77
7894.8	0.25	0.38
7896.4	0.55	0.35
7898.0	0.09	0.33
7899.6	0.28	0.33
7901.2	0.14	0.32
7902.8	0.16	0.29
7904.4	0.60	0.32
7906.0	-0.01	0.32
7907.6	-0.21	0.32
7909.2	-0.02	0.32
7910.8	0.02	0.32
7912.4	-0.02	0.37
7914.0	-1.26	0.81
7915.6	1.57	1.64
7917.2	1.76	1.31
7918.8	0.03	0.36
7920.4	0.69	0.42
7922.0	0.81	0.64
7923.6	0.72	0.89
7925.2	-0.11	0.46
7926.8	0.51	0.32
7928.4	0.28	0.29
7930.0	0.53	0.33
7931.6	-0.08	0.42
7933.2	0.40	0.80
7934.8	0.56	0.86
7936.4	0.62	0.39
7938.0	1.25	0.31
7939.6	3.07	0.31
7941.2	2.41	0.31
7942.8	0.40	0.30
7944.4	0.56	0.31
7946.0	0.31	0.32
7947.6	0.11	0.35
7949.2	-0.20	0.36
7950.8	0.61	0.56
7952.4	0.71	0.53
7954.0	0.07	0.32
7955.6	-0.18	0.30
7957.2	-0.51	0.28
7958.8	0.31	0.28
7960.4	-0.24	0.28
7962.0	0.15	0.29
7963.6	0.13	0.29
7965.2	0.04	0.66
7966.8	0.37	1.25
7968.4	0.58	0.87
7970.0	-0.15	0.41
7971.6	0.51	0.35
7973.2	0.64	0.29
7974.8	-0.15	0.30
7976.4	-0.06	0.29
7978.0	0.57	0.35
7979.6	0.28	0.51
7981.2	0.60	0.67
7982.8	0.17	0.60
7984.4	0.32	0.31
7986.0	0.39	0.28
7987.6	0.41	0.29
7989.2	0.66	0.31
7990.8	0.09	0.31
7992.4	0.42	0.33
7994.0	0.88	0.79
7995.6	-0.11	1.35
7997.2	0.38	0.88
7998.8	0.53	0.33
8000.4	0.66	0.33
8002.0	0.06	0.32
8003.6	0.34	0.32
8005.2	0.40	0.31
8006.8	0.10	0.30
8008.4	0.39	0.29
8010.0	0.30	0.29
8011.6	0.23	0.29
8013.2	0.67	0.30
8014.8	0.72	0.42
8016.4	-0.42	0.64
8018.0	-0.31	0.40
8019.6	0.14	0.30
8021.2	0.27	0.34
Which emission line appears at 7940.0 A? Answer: H-alpha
